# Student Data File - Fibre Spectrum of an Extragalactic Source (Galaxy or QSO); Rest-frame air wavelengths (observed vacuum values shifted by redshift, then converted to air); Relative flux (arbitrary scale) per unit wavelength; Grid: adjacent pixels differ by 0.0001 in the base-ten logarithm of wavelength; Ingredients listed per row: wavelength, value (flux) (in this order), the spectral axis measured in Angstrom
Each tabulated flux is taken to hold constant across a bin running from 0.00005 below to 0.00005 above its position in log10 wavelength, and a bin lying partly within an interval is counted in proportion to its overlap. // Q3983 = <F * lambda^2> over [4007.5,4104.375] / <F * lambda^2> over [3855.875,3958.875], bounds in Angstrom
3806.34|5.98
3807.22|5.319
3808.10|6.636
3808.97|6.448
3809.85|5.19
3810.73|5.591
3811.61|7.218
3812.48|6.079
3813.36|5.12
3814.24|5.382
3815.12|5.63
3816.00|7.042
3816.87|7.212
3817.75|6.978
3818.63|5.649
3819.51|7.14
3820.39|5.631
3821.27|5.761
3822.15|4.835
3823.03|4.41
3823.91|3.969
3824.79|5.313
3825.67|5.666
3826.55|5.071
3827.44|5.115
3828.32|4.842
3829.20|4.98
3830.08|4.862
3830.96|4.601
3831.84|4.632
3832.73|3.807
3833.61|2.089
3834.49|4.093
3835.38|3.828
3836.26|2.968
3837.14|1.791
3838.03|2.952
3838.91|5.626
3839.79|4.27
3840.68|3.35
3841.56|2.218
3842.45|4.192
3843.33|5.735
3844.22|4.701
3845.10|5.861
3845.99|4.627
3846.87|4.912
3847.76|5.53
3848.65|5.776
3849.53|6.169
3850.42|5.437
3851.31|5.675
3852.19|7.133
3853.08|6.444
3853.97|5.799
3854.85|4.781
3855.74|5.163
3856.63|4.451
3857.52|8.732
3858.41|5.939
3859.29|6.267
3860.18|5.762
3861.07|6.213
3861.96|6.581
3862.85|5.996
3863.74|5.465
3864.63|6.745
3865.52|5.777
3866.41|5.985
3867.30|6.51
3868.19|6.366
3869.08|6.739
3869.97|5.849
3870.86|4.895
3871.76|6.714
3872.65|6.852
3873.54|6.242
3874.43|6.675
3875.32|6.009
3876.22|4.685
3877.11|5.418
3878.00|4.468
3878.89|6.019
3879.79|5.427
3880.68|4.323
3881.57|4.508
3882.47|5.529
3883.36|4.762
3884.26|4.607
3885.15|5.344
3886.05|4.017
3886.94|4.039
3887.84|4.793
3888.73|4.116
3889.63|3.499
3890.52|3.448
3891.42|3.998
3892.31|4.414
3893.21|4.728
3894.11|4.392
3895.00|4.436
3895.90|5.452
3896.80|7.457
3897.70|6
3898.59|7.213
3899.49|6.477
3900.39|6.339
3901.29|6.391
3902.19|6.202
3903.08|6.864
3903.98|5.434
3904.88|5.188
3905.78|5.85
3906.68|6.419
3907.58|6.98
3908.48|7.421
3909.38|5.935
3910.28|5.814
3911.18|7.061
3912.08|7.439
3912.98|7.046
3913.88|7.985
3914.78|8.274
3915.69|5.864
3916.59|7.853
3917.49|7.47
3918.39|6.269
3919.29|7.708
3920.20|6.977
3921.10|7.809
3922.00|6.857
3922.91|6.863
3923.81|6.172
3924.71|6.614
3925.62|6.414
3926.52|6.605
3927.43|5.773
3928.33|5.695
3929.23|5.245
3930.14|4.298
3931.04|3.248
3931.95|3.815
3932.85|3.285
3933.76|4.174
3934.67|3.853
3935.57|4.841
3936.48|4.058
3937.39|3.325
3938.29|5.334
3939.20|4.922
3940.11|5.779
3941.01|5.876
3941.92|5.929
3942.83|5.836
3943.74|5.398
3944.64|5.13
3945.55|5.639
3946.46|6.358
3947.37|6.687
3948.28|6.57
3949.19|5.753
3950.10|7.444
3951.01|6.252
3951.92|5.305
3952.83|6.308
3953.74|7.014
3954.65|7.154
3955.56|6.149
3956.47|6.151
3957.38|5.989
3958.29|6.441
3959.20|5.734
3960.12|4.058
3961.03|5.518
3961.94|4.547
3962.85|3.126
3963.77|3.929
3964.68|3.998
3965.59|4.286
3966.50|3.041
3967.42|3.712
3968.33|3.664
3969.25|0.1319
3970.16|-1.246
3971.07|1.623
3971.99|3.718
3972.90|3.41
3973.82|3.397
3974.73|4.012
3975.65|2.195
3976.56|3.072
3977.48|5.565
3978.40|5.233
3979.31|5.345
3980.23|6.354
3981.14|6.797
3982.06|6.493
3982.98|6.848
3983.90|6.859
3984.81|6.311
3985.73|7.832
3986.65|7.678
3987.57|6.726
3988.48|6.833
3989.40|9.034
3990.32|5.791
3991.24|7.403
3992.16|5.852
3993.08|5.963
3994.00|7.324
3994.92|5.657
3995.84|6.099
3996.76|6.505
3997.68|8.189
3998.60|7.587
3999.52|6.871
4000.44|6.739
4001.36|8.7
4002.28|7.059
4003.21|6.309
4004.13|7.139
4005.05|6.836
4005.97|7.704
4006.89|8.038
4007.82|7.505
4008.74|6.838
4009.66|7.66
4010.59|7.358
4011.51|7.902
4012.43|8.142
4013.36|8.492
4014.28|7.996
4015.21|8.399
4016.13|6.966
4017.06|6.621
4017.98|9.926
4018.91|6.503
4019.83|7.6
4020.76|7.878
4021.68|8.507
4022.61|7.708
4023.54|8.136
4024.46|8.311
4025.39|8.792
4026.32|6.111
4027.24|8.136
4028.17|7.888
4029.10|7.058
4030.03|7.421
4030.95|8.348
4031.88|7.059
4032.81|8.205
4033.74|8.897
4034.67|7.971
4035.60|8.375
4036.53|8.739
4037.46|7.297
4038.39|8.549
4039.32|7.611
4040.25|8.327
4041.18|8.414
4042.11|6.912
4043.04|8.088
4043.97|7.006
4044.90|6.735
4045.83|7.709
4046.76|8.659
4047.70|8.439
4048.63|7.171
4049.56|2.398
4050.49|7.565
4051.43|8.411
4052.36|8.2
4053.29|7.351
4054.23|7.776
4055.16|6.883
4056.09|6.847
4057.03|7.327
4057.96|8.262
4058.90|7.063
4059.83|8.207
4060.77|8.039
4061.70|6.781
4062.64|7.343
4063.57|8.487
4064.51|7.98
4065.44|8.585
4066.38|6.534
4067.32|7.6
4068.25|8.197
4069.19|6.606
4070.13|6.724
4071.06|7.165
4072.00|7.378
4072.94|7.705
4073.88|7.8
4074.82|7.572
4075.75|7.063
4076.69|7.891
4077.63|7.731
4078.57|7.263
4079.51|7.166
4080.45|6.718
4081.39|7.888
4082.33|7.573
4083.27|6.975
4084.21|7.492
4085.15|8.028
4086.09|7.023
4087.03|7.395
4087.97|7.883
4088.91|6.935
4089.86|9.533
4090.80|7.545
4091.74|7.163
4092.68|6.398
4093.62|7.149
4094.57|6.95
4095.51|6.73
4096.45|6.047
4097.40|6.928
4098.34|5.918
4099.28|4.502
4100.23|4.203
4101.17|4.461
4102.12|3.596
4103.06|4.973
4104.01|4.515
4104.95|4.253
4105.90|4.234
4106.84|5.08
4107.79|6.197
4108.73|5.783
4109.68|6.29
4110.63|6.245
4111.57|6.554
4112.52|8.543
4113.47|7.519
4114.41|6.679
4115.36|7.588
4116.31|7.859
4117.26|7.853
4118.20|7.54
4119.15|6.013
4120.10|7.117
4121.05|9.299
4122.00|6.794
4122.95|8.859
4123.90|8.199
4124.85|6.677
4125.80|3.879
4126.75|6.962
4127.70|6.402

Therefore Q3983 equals 1.36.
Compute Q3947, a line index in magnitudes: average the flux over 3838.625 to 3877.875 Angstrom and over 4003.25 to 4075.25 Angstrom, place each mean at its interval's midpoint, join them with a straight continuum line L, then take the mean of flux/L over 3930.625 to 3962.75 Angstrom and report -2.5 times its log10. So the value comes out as 0.22 mag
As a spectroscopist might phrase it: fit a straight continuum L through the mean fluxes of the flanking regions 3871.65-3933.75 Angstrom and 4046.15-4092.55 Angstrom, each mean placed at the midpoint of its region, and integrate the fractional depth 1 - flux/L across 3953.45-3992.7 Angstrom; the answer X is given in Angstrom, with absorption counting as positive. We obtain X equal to 8.7 Angstrom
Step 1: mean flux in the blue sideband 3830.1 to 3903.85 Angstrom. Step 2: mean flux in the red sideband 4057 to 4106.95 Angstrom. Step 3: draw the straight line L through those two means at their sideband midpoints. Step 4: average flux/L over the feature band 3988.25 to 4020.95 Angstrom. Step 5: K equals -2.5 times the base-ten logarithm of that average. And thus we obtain -0.160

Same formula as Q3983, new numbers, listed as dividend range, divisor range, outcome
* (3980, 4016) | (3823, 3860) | 1.60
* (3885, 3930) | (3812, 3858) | 1.24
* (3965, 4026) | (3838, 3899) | 1.26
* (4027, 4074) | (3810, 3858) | 1.66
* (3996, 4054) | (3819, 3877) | 1.58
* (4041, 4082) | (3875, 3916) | 1.44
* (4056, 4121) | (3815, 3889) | 1.48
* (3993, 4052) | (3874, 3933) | 1.39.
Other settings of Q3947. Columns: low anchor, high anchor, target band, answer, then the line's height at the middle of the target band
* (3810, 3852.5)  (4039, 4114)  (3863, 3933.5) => -0.05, 5.56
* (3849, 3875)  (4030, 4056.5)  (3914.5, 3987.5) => 0.27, 6.86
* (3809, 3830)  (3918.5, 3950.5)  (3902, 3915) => -0.18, 5.62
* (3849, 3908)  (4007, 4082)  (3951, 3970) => 0.36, 6.63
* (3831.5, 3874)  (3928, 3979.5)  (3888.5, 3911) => -0.13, 5.01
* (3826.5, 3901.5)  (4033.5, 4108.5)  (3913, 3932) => -0.13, 5.74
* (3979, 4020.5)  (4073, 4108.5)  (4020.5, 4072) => -0.12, 6.87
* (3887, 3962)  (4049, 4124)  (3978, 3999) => -0.08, 6.28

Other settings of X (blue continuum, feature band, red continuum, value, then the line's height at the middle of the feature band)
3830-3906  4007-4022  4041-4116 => -3.1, 6.45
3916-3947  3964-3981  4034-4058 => 7.7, 6.33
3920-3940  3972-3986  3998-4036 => 3.0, 6.64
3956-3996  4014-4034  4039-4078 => -4.2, 6.47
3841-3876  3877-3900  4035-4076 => 4.2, 6.07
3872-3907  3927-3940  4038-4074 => 3.2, 5.91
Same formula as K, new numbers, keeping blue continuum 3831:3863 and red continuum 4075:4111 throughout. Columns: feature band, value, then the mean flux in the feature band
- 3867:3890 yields -0.03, 5.32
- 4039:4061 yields -0.20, 7.47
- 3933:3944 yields 0.14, 4.89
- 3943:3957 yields -0.11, 6.21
